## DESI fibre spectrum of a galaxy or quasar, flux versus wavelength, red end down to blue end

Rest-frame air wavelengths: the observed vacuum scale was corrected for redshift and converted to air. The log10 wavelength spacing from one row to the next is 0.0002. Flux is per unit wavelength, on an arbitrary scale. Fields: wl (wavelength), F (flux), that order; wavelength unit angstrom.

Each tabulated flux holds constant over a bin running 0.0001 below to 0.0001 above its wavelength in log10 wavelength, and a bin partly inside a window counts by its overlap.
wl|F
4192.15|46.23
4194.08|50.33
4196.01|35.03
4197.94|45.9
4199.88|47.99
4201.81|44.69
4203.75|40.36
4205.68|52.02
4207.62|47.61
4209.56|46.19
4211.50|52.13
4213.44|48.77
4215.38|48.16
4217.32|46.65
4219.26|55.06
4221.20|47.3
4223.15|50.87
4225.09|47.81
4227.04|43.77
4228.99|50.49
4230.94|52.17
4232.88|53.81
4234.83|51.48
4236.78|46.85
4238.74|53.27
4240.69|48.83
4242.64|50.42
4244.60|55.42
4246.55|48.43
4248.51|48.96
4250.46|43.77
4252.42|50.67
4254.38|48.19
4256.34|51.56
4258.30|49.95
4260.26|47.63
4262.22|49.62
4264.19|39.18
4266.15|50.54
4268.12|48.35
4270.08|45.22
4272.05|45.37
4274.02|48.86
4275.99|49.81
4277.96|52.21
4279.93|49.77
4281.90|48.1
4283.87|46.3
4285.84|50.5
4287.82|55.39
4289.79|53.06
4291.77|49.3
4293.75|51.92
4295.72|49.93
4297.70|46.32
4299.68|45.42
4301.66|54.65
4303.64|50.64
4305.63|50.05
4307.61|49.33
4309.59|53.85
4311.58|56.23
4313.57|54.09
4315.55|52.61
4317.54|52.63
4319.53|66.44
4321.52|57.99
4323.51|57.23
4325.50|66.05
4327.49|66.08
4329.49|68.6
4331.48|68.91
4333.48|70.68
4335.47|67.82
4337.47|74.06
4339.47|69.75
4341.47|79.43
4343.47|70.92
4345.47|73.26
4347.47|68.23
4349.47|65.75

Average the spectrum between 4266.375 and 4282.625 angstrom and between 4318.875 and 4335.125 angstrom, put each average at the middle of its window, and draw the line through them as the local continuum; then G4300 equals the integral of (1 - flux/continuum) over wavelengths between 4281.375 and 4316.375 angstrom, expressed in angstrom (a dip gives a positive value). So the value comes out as 3.25 angstrom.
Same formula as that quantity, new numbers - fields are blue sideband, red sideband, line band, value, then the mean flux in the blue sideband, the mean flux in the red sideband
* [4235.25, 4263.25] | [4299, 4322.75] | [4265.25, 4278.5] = 0.7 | 49.6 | 53.8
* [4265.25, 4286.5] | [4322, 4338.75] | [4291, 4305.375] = 1.6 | 48.6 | 67.2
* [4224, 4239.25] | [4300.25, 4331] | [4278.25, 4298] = 1.6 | 49.9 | 57.1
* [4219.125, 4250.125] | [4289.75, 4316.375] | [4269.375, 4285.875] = 0.8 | 50.1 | 51.2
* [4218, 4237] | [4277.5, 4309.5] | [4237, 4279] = 1.1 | 50.1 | 50.3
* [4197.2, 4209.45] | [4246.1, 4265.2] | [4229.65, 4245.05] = -1.3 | 46.4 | 47.8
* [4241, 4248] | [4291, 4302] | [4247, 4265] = 1.0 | 51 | 49.3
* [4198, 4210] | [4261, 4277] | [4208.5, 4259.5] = -3.2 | 46.4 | 47.1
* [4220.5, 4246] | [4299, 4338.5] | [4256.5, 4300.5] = 4.9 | 50.2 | 59.3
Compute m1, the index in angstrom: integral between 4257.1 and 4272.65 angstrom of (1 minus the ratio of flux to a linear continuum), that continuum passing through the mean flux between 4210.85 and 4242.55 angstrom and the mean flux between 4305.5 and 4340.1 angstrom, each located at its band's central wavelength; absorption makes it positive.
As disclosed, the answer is 2.10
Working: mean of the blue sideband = 49.8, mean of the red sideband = 61.5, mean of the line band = 47.1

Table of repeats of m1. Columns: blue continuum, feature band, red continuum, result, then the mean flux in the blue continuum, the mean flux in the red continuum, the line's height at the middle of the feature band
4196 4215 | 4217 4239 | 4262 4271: -1.6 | 46.7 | 46.3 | 46.6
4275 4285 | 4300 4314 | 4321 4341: 1.6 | 49.3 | 67.3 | 58.8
